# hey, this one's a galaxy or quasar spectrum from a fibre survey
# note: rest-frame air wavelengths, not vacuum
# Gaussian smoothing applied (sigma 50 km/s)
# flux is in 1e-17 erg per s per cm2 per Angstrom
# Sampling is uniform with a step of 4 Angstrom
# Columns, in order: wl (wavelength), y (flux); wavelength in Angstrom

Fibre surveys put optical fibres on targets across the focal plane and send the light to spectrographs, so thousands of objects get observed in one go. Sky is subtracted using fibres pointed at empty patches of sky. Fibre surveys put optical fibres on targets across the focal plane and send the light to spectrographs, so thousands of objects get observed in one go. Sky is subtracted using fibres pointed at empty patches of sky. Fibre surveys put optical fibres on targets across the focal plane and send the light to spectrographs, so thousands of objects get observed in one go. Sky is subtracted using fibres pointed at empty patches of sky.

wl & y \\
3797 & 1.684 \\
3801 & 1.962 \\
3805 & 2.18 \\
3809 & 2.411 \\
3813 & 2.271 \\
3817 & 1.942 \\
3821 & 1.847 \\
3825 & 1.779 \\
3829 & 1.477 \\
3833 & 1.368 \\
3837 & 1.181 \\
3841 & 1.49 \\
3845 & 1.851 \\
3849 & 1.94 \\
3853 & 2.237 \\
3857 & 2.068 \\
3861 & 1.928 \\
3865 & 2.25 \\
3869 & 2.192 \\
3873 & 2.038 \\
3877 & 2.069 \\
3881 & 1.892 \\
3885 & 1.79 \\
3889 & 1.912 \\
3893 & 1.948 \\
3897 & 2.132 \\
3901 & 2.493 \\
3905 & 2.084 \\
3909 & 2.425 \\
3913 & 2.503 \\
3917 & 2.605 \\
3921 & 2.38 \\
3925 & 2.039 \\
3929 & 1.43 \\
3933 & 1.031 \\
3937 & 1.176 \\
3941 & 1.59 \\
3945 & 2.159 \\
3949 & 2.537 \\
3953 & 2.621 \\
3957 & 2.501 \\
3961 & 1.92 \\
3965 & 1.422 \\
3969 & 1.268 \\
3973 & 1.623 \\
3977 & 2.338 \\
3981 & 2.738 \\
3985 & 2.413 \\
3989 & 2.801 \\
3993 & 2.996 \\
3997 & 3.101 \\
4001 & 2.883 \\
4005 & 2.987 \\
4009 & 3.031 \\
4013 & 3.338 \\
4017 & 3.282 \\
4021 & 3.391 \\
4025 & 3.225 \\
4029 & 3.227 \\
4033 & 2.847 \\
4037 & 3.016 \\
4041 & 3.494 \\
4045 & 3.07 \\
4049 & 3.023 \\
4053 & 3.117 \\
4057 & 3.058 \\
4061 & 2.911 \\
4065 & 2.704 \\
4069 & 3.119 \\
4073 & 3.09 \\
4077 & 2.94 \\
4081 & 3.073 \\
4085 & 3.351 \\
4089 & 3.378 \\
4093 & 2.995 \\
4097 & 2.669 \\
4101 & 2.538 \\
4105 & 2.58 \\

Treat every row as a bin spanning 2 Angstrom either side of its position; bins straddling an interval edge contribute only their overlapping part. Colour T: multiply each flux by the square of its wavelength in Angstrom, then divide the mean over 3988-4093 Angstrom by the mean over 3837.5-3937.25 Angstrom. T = 1.67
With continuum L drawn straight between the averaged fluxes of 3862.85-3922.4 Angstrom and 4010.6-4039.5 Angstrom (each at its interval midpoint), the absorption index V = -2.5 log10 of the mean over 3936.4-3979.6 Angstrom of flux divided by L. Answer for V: 0.34 mag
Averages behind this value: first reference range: 2.18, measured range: 1.96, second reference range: 3.19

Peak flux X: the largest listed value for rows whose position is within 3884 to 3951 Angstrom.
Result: 2.605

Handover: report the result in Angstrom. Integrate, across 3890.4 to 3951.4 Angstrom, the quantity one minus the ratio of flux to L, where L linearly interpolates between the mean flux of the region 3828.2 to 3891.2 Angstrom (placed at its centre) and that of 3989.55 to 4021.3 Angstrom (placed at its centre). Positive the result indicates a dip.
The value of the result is 8.3 Angstrom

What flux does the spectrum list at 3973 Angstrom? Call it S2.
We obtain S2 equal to 1.623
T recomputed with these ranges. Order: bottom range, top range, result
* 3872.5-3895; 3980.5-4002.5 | 1.54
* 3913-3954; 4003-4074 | 1.66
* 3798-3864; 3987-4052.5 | 1.83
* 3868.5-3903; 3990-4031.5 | 1.63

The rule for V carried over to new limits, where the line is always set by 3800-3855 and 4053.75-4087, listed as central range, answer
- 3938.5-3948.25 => 0.25 mag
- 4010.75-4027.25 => -0.19 mag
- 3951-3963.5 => 0.08 mag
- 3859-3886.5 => 0.02 mag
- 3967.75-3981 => 0.32 mag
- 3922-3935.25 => 0.44 mag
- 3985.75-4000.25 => -0.10 mag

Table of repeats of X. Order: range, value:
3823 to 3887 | 2.25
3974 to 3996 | 2.996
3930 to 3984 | 2.738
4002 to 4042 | 3.494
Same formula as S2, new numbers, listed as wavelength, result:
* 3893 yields 1.948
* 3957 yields 2.501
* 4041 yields 3.494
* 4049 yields 3.023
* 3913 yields 2.503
